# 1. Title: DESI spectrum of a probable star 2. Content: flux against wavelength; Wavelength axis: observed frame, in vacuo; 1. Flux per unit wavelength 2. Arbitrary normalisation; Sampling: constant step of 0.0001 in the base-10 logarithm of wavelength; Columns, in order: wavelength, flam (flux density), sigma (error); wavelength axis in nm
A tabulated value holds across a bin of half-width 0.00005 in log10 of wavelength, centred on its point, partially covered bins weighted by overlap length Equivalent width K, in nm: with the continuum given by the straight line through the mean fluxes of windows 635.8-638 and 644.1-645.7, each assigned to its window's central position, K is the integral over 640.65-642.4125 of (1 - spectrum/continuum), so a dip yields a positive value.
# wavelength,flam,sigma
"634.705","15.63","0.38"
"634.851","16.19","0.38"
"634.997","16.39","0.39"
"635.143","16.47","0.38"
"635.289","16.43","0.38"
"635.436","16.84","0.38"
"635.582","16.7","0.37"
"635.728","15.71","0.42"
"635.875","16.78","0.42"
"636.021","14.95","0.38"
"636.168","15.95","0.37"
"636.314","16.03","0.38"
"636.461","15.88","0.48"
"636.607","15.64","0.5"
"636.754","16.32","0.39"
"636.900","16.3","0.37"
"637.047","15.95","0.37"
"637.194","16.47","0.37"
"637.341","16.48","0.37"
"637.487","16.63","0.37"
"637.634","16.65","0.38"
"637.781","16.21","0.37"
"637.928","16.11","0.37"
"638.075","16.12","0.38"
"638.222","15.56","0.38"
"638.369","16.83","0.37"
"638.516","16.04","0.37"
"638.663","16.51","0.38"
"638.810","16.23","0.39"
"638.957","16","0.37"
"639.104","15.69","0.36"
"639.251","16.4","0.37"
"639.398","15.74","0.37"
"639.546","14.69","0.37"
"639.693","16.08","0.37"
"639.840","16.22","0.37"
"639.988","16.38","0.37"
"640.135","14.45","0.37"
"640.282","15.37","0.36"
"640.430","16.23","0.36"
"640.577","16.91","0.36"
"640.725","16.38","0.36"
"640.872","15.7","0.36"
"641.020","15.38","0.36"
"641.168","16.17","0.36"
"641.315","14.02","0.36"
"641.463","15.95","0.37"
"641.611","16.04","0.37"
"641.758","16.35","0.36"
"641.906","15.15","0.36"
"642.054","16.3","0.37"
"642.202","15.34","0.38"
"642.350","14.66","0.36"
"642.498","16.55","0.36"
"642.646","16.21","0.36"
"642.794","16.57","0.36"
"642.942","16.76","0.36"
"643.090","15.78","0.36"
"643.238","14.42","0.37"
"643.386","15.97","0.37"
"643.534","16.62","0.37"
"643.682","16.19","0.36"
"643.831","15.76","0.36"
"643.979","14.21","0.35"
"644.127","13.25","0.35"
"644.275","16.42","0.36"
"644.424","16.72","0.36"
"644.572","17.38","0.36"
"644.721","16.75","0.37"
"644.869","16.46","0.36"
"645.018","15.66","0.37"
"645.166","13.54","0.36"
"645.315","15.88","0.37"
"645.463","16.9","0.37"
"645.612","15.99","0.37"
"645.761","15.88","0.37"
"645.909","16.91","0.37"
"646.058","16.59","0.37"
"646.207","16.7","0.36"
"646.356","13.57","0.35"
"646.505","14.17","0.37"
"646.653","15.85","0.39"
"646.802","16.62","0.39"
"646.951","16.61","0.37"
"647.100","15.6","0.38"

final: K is 0.05 nm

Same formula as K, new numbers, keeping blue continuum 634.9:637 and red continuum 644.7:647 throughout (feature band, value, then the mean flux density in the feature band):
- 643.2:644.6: 0.02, 15.7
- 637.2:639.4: -0.02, 16.2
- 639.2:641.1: 0.02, 15.8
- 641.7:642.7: 0.01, 15.8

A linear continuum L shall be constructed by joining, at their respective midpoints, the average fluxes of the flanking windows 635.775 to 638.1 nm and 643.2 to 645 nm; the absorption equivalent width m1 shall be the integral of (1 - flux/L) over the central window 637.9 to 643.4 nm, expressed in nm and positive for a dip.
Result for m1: 0.04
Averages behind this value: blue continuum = 16.1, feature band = 15.9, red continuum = 15.9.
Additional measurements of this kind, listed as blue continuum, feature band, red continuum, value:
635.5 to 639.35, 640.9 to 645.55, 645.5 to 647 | 0.06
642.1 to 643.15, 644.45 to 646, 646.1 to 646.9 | -0.05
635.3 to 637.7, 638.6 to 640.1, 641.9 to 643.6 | 0.01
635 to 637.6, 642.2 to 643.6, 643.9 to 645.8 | 0.00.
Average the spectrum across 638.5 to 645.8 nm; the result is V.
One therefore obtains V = 15.8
